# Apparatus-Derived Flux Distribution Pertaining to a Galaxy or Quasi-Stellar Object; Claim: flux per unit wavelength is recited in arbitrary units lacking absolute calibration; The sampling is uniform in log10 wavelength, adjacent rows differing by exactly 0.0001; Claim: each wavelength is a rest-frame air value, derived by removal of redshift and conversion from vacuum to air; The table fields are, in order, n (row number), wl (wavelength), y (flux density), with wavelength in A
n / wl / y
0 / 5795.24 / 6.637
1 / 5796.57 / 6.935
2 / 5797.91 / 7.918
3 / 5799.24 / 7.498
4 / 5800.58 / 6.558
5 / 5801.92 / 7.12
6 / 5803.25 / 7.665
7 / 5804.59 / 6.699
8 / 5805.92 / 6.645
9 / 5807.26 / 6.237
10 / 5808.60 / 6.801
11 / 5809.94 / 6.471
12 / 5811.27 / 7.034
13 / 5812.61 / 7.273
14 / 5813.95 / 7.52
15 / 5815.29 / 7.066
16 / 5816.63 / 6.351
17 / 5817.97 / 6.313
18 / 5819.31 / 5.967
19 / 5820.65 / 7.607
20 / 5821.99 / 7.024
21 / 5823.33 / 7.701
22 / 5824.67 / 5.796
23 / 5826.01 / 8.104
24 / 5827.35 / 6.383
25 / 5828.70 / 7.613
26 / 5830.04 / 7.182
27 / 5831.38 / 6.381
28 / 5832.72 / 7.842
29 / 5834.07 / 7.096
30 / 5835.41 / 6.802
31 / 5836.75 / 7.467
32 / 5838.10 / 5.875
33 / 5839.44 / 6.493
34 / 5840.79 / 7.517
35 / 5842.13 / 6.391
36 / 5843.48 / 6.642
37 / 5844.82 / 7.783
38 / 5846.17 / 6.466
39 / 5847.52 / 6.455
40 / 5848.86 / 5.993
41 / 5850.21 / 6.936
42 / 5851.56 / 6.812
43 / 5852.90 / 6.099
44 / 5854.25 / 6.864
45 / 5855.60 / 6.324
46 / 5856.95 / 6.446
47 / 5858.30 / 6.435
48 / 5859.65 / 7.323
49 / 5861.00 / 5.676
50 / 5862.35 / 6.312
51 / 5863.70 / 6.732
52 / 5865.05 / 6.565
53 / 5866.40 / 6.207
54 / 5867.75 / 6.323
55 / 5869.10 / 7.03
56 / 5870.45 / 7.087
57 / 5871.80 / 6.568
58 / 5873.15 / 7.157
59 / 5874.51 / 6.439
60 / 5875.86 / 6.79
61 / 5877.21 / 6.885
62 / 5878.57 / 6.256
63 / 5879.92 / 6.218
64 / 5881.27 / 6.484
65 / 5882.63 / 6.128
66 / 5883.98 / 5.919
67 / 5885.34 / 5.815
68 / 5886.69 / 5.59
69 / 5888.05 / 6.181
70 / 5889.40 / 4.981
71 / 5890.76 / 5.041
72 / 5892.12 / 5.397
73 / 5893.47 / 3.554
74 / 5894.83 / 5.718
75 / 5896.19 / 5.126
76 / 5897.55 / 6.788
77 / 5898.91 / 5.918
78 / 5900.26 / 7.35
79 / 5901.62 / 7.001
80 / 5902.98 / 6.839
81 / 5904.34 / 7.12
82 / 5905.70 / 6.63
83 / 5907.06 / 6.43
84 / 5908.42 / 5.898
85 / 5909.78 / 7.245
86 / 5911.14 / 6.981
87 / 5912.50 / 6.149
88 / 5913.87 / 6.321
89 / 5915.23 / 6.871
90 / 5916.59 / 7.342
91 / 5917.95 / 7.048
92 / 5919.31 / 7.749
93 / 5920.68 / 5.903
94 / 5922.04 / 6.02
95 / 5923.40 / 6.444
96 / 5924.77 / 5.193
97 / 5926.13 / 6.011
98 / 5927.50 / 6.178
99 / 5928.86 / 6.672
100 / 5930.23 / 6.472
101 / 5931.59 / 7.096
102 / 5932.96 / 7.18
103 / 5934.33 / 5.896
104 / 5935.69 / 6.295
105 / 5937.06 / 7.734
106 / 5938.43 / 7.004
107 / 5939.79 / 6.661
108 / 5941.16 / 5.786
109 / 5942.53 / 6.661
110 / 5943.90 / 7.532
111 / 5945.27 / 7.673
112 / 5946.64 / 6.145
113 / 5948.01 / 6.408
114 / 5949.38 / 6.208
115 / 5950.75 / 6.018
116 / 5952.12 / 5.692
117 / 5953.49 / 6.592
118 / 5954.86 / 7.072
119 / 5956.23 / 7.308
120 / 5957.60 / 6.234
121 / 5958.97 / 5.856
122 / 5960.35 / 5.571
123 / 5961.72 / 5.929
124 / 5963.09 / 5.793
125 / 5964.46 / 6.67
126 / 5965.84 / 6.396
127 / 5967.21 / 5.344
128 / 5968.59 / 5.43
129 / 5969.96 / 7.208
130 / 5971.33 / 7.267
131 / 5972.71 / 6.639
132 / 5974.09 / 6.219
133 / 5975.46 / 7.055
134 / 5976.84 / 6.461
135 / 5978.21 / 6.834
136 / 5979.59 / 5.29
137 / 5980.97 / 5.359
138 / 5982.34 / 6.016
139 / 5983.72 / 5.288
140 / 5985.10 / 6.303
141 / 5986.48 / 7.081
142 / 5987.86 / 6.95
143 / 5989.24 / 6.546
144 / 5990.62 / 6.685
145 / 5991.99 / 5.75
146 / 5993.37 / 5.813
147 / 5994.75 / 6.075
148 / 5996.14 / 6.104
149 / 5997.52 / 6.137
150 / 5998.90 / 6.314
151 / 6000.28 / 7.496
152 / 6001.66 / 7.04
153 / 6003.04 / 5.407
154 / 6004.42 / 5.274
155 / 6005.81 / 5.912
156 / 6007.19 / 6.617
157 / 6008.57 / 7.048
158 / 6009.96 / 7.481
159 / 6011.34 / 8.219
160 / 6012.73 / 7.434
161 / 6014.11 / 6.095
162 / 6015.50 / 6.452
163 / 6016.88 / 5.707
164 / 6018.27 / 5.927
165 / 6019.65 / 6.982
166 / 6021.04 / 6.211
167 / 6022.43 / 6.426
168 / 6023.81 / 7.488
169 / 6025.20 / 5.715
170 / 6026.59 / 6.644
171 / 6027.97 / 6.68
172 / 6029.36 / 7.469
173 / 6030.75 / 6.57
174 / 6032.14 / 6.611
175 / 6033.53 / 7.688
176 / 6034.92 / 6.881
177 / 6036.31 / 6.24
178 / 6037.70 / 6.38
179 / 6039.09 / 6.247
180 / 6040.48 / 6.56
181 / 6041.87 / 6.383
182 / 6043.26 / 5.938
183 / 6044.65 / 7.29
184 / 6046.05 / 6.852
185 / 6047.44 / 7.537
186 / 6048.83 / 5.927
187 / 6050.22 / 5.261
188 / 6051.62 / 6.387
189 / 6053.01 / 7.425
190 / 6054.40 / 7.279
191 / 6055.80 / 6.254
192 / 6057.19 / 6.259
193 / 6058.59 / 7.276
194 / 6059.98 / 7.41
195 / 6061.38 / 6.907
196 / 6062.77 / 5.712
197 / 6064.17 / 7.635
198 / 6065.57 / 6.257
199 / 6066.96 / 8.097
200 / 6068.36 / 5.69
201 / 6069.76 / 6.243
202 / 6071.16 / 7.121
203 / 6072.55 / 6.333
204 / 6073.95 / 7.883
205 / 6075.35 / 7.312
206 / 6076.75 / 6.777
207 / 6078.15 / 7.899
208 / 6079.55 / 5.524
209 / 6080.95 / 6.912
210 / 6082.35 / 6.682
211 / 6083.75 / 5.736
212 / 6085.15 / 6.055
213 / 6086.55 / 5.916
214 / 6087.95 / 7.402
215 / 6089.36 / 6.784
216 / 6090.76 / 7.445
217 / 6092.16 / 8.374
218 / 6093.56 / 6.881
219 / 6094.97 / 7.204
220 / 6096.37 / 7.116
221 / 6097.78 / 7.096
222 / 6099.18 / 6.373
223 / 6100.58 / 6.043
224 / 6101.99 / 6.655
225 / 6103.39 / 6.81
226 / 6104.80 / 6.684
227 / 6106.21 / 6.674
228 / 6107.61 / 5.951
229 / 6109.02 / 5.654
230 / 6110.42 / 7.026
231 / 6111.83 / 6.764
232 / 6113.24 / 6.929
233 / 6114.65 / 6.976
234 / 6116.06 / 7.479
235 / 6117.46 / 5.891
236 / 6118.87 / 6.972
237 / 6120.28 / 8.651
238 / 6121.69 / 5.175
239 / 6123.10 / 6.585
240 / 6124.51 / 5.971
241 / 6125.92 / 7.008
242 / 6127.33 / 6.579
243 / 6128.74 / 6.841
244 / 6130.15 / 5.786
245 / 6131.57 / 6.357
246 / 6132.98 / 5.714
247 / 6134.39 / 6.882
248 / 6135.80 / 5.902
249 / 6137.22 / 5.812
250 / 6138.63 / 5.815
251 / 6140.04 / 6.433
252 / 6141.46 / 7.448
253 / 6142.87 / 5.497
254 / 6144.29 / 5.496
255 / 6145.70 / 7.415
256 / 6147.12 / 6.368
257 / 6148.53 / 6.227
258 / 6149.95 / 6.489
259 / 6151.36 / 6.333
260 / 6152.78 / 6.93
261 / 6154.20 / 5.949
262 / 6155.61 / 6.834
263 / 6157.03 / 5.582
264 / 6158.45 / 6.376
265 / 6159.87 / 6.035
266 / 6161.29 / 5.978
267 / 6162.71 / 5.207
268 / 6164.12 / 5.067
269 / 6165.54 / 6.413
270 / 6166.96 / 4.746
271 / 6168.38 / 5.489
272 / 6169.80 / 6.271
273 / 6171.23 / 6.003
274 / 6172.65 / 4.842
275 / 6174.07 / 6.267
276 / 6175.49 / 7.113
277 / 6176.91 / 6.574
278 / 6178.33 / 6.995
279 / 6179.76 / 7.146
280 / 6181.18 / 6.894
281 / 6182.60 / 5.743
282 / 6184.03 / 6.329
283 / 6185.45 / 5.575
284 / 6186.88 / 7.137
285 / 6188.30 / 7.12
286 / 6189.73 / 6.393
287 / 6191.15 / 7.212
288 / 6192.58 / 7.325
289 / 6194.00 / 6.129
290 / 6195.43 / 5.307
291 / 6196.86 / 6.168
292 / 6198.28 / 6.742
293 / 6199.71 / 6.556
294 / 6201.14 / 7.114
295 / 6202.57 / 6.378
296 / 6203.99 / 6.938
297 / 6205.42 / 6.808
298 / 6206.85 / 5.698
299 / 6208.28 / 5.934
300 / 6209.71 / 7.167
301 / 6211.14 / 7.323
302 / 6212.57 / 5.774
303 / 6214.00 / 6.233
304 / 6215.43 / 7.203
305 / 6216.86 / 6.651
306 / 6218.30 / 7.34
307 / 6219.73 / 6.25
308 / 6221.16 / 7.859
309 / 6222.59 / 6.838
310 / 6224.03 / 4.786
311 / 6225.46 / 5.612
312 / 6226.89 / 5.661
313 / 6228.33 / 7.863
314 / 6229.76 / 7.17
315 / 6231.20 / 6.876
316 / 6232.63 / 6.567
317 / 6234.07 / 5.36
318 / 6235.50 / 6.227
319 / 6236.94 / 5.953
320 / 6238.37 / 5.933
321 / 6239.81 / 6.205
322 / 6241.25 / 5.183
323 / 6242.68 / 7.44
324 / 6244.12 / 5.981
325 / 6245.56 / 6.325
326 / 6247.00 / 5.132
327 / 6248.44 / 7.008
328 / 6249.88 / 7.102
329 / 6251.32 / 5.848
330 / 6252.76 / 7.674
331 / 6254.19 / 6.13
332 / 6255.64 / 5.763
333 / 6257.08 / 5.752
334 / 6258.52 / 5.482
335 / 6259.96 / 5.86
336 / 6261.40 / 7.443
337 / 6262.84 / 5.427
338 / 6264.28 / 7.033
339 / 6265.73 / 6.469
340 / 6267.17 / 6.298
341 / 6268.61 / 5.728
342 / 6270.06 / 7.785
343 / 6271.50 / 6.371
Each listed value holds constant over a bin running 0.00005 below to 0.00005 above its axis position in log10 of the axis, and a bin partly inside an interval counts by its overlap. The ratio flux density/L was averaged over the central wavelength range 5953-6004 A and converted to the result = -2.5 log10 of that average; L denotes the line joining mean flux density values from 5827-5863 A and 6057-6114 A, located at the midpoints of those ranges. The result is 0.074 mag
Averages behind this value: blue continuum 6.73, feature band 6.31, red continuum 6.77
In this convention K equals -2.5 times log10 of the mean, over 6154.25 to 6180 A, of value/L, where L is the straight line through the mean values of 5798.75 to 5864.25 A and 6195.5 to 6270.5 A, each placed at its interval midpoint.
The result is 0.08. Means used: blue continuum 6.81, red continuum 6.41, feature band 6.03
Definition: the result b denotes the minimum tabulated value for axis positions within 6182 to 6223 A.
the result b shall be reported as 5.307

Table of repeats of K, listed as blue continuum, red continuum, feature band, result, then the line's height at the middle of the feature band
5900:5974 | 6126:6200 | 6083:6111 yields -0.06 mag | 6.35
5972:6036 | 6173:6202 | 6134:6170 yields 0.08 mag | 6.55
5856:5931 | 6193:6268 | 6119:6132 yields -0.03 mag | 6.37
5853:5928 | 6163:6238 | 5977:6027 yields 0.00 mag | 6.36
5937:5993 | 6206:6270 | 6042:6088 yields -0.05 mag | 6.38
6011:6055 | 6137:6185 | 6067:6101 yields -0.06 mag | 6.46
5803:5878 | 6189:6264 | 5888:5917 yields 0.08 mag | 6.71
